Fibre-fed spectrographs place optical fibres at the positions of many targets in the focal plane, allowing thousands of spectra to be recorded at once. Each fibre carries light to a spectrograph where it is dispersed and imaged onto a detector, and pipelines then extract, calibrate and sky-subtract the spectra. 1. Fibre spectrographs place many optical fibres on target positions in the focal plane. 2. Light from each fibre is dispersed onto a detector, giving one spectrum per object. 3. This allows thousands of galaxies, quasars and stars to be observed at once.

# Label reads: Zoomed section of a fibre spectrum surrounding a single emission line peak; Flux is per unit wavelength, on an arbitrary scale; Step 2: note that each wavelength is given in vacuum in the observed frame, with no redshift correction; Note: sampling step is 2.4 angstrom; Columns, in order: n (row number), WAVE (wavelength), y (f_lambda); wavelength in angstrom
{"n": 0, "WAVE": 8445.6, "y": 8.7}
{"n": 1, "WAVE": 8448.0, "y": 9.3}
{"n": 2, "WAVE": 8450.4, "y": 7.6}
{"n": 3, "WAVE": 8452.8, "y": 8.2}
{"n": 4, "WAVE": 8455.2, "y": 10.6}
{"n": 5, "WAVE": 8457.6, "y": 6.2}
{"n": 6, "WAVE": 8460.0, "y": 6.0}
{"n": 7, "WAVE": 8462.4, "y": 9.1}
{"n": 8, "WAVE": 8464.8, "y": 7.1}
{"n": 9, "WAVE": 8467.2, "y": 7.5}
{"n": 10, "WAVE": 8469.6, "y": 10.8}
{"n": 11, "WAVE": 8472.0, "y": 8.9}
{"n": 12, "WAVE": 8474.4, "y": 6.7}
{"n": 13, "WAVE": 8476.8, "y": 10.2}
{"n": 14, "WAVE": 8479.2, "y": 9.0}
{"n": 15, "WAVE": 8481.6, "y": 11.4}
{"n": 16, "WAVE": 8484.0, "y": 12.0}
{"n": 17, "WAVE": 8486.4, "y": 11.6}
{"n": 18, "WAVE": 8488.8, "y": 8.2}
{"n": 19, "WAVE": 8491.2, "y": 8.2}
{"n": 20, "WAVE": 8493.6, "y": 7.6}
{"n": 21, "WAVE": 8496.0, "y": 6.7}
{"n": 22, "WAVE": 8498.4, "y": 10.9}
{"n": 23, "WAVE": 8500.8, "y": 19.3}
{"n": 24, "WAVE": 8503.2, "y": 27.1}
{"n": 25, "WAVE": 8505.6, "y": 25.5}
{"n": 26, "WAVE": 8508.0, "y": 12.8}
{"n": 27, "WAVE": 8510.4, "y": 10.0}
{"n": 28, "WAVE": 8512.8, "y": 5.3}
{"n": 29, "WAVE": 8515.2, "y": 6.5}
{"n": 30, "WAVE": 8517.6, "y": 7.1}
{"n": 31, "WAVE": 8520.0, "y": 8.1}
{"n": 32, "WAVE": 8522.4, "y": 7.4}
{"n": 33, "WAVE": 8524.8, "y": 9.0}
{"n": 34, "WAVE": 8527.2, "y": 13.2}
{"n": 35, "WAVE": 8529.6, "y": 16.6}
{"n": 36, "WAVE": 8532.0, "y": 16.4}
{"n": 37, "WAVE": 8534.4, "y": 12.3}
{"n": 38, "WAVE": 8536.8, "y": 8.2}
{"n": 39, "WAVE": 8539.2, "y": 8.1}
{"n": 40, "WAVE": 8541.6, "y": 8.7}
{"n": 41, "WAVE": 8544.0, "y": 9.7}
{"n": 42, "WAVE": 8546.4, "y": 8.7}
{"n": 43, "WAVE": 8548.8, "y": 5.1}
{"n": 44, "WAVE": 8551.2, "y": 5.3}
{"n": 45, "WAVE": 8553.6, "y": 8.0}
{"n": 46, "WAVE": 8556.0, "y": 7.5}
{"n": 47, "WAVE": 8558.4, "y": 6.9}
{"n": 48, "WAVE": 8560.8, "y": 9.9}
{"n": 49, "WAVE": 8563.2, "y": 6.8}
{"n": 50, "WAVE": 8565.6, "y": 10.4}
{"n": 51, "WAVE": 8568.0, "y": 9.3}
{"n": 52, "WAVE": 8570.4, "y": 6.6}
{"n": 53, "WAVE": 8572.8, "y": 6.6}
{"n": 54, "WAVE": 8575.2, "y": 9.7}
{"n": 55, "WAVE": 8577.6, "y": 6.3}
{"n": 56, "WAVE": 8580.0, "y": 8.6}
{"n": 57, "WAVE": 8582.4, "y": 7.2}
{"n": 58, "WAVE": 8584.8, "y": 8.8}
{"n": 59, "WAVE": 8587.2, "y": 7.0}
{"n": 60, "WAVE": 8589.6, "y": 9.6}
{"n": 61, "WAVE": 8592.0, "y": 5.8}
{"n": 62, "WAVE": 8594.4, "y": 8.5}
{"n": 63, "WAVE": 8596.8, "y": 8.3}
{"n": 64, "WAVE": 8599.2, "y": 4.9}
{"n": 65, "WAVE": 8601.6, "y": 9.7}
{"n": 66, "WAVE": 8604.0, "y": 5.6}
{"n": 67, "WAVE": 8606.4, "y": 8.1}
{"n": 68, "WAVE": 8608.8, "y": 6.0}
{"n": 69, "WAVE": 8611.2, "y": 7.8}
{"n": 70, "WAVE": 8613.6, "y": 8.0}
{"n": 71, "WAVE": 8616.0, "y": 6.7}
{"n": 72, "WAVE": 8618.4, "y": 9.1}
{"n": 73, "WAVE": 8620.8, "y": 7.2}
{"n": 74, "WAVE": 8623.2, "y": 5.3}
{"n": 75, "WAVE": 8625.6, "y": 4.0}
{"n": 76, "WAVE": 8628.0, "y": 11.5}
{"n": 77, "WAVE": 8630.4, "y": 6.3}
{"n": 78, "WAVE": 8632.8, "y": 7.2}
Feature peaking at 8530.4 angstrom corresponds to [N II] 6583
